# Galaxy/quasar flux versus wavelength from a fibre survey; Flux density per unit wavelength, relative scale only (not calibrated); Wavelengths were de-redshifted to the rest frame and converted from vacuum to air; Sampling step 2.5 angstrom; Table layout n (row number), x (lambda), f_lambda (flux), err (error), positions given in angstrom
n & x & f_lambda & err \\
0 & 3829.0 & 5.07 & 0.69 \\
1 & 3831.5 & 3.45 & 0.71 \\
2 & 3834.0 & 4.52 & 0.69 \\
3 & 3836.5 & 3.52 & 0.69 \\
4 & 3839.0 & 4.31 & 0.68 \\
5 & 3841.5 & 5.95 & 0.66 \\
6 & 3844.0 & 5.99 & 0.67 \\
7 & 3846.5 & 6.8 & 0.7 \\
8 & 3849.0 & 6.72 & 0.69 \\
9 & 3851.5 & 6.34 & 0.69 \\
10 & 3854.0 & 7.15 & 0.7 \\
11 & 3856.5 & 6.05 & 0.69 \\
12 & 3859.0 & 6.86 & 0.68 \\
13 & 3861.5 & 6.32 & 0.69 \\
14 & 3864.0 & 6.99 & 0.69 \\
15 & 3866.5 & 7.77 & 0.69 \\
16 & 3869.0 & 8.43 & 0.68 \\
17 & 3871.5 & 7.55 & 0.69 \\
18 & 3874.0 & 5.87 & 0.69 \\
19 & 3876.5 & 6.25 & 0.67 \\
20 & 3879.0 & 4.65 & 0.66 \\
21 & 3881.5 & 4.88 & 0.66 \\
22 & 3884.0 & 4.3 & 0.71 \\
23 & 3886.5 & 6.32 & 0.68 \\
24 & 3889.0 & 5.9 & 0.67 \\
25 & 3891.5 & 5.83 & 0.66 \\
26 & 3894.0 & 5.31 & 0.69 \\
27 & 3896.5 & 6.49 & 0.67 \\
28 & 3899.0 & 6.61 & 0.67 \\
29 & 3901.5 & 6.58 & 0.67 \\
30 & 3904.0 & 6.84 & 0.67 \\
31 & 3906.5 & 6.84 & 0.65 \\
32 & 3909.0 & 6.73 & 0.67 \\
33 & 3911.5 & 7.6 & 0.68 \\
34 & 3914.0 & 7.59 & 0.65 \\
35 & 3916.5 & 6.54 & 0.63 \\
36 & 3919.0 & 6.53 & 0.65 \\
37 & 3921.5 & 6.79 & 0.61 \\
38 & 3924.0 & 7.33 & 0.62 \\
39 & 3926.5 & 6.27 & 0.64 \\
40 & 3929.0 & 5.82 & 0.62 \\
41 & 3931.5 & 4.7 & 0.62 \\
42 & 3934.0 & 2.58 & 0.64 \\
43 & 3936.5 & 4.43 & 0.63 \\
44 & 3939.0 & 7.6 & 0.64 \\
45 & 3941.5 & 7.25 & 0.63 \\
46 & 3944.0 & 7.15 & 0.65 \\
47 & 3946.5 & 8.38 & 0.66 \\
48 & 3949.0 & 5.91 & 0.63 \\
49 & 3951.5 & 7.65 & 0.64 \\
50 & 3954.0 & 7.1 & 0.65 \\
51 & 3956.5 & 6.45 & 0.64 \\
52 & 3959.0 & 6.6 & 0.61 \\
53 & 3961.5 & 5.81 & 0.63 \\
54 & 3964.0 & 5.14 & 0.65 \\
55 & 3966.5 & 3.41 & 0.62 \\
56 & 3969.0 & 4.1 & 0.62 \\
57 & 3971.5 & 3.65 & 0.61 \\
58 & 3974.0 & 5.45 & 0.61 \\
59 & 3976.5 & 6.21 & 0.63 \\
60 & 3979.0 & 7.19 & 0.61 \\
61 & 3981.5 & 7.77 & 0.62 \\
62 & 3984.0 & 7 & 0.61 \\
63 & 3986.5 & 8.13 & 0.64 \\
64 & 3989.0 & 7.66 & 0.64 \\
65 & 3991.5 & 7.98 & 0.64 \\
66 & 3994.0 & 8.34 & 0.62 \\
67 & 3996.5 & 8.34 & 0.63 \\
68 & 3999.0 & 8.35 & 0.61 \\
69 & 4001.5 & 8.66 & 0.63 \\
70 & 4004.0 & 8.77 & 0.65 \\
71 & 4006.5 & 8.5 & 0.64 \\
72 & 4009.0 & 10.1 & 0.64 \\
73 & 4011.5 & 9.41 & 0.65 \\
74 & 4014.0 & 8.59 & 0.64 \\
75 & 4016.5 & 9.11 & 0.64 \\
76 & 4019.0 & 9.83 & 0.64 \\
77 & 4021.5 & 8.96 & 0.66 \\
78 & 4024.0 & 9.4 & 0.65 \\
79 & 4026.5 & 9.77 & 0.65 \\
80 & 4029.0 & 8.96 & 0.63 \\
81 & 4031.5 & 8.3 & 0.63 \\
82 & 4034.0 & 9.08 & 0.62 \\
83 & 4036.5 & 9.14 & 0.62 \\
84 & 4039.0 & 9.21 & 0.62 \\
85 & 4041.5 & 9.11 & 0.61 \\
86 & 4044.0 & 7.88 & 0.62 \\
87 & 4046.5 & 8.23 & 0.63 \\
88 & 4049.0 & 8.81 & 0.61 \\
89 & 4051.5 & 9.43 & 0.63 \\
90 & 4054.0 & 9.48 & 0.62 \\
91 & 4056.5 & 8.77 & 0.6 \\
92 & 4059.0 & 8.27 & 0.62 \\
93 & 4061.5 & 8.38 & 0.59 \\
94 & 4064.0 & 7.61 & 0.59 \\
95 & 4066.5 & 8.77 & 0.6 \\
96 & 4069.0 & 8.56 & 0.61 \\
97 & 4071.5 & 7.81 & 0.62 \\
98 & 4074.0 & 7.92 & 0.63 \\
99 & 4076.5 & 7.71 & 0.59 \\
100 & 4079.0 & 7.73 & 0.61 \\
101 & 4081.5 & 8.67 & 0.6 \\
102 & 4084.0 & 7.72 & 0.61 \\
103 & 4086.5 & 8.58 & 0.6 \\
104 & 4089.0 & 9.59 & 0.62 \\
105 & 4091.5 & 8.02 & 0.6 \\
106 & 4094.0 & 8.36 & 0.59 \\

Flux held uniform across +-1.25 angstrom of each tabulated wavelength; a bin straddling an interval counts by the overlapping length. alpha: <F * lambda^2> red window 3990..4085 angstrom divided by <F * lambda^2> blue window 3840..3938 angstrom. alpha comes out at 1.49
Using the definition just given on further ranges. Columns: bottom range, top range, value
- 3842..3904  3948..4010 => 1.16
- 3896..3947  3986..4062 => 1.43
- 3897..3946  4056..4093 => 1.39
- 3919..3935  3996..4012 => 1.62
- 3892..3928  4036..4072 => 1.39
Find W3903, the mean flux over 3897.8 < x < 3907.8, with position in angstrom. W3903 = 6.72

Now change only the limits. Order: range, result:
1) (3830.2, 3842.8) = 4.36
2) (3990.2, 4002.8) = 8.33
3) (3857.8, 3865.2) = 6.72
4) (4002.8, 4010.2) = 9.12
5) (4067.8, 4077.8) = 8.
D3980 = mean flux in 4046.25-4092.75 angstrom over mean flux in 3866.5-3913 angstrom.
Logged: 1.3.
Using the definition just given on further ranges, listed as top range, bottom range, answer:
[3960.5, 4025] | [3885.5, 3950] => 1.18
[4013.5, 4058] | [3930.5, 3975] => 1.57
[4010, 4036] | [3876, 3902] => 1.61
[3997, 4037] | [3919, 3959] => 1.42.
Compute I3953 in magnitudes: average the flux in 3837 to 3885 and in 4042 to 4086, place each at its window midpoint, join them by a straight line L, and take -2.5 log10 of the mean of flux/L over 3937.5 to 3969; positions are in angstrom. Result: 0.12 mag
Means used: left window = 6.24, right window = 8.36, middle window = 6.42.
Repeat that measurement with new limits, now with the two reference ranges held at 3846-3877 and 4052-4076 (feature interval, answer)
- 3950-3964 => 0.16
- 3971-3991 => 0.15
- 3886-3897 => 0.20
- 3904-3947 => 0.14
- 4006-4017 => -0.15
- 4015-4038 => -0.13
